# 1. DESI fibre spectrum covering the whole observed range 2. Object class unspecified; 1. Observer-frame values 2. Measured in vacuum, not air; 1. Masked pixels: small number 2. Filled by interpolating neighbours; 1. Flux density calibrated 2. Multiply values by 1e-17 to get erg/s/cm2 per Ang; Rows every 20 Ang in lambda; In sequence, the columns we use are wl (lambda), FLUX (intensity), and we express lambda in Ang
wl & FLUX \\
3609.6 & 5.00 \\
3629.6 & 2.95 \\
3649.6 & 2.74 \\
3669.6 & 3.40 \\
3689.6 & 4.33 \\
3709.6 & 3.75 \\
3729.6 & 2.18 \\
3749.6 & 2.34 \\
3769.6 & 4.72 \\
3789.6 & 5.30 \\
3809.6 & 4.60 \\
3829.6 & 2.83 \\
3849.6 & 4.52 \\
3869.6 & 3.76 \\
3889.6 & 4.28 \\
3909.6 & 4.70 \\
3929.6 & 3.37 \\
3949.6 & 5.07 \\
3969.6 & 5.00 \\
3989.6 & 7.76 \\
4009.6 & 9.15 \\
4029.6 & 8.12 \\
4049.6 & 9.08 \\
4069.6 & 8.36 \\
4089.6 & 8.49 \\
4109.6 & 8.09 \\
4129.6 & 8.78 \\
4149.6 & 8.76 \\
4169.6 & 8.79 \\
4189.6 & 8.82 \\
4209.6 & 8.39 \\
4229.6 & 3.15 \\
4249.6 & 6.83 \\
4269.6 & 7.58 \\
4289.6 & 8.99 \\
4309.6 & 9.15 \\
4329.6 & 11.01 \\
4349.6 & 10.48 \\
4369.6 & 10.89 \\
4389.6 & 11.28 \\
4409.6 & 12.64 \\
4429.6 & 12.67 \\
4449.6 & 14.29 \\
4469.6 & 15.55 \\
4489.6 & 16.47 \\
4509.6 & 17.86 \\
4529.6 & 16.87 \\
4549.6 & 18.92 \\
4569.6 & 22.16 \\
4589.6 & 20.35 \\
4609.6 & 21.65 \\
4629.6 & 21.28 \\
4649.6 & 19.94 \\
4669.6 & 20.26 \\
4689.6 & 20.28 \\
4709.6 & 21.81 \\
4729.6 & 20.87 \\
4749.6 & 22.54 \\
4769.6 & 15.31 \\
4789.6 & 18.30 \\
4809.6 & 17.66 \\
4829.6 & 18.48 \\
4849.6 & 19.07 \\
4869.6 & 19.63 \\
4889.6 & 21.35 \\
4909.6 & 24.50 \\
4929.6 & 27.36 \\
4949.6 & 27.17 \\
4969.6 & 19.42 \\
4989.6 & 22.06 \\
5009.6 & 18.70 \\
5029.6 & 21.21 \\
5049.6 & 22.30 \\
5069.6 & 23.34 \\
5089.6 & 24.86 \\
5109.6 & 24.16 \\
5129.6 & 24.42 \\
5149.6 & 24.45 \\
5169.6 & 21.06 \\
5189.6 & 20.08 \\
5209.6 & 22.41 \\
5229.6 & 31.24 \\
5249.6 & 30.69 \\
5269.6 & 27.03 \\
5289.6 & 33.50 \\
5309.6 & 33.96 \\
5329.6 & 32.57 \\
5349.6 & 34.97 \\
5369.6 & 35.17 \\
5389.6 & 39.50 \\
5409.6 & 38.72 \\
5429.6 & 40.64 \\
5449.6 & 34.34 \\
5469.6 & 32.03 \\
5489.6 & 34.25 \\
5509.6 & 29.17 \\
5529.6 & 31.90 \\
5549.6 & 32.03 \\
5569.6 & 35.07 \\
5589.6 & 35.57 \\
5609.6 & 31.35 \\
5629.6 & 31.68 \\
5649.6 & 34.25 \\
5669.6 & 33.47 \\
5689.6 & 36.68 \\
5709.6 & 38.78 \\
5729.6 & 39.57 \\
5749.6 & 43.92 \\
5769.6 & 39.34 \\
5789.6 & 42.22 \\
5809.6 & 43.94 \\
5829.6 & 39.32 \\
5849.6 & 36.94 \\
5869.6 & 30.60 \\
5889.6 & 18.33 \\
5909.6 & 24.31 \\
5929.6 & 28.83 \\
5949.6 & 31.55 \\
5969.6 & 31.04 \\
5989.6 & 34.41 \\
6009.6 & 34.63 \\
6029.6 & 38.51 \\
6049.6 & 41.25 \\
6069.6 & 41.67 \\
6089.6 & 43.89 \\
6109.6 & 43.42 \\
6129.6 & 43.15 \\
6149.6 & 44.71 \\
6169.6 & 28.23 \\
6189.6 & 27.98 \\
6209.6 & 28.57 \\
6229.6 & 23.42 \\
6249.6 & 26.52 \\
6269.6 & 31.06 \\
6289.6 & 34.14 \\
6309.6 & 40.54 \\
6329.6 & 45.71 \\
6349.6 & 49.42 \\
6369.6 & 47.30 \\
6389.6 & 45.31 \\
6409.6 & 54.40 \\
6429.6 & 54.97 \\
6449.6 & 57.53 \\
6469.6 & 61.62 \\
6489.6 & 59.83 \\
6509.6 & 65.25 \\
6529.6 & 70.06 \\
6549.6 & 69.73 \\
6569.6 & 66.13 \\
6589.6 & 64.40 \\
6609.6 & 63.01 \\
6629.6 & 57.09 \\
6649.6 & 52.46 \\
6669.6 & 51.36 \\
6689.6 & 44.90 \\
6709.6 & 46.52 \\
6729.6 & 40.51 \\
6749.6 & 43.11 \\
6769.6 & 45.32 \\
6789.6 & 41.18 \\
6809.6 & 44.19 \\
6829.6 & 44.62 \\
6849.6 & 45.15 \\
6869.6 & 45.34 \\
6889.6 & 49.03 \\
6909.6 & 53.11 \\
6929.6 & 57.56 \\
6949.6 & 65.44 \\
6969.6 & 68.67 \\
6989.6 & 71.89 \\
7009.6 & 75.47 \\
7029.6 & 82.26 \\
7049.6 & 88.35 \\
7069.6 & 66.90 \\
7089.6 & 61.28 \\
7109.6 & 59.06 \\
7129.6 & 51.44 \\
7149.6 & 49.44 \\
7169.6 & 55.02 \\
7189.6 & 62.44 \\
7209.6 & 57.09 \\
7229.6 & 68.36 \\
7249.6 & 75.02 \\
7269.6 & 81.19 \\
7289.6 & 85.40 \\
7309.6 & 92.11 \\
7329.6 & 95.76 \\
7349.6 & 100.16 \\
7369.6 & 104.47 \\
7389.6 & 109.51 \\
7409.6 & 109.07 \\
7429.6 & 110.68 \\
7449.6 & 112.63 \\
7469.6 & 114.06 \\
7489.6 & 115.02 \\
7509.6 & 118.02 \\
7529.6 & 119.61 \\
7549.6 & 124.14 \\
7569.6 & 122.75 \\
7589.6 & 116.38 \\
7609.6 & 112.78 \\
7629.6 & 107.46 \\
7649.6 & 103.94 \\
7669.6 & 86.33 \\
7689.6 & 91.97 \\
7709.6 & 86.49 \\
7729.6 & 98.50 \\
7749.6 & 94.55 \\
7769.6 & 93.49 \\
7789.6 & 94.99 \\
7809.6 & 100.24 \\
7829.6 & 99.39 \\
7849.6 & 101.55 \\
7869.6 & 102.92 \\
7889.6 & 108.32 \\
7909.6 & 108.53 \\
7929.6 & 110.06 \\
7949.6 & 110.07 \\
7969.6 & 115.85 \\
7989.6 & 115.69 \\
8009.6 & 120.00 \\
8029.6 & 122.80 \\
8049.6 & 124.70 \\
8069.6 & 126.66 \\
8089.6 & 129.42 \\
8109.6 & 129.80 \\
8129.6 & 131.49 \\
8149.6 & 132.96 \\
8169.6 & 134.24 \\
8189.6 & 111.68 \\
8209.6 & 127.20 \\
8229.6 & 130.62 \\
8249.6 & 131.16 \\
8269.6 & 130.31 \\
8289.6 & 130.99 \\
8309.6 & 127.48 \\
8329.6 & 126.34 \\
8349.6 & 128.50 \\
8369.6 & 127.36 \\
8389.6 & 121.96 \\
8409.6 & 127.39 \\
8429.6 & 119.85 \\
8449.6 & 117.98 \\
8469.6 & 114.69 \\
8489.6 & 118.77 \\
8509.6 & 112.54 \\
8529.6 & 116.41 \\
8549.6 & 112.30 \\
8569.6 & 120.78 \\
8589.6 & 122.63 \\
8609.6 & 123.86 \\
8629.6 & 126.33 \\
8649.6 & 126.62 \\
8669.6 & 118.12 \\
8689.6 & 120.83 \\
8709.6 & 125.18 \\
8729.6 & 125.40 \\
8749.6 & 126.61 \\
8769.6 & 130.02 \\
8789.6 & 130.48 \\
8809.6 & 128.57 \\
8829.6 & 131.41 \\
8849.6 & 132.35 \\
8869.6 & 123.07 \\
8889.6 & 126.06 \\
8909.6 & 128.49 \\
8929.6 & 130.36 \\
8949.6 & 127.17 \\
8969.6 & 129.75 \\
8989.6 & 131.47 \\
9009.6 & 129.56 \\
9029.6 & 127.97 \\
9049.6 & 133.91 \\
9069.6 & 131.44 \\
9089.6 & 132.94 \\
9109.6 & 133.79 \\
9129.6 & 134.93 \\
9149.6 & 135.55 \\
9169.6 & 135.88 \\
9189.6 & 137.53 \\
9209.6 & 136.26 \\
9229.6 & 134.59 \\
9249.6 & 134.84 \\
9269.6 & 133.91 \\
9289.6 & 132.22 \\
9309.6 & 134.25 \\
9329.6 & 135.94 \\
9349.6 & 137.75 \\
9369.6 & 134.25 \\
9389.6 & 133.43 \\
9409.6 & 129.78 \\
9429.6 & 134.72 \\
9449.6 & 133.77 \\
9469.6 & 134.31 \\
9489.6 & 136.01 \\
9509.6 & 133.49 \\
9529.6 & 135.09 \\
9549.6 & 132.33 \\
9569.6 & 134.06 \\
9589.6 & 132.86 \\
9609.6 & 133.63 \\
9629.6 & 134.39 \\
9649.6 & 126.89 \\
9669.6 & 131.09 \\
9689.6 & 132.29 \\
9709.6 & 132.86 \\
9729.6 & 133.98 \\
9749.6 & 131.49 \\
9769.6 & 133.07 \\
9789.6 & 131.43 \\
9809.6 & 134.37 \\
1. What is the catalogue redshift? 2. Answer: 0.00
